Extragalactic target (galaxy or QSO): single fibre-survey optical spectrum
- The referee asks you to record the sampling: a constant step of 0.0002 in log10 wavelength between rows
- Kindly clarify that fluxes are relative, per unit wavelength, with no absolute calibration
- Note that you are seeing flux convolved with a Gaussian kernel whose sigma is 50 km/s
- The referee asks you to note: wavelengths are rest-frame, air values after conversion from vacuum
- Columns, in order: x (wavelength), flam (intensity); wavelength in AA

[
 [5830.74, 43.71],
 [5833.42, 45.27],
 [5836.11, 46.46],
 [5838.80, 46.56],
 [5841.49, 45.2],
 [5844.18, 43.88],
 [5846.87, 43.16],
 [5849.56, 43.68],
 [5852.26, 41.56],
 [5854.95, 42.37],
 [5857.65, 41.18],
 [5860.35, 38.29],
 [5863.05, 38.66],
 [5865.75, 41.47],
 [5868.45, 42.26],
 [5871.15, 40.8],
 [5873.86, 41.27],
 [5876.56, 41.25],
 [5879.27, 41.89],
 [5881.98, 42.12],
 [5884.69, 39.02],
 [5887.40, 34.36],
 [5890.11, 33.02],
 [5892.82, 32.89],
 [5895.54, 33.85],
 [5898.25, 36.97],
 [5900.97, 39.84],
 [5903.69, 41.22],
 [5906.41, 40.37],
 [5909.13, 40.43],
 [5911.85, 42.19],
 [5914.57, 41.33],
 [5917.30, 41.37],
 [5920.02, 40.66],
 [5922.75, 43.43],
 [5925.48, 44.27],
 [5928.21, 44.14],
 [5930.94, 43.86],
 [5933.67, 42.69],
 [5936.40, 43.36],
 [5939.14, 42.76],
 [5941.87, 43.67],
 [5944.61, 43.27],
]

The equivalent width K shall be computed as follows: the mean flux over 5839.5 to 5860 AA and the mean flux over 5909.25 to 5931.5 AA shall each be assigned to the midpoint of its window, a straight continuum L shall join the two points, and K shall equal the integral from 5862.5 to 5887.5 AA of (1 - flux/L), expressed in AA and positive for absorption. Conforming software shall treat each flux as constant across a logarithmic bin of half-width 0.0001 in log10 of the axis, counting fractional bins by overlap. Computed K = 1.2 AA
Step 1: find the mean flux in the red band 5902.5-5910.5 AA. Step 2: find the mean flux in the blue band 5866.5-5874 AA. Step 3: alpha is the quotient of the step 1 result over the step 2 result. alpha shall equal 1.0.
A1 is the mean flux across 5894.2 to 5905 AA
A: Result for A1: 38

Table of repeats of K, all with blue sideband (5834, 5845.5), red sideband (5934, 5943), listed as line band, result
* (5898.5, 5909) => 0.9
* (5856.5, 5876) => 1.9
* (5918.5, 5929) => 0.1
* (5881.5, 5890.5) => 1.5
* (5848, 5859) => 0.7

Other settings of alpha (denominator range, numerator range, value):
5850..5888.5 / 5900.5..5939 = 1.04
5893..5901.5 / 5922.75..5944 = 1.21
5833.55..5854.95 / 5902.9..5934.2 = 0.95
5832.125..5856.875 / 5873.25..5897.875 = 0.85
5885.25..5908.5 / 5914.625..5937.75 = 1.17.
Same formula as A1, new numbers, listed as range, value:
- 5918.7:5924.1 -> 42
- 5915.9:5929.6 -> 42.8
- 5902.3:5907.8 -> 40.8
